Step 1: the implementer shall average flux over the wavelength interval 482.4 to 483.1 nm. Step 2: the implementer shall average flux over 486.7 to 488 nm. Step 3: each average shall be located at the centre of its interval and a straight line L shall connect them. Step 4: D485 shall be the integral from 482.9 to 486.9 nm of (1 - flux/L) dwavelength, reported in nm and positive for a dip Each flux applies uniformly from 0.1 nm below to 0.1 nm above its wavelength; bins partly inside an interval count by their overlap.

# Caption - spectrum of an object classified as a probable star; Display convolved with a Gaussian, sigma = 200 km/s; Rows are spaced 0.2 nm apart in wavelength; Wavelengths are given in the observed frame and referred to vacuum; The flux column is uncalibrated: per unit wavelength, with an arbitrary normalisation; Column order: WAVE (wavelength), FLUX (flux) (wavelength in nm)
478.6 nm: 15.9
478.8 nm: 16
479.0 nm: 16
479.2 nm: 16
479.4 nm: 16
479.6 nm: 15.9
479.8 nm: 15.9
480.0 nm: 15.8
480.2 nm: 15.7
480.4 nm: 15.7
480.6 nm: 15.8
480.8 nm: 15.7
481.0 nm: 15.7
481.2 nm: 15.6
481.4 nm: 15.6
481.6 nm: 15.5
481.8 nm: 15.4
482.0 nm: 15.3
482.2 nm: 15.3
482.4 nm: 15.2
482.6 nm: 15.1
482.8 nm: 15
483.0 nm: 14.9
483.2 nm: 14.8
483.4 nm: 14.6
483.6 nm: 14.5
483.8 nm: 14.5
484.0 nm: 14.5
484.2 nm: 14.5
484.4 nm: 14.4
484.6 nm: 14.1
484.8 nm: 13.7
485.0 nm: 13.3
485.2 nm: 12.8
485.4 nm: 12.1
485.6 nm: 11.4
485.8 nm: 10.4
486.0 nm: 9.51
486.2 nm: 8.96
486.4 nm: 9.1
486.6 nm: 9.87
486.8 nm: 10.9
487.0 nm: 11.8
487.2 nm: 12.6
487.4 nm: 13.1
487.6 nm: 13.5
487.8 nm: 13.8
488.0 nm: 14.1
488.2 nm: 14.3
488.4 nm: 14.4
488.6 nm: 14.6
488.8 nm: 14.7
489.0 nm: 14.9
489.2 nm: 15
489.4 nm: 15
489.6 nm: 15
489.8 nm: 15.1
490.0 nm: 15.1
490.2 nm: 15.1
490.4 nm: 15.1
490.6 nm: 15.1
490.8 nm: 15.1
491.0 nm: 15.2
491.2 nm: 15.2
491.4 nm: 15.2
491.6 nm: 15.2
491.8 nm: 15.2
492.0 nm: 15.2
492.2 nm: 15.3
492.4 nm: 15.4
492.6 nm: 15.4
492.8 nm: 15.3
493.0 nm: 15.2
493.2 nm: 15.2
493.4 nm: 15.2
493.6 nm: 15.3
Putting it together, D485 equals 0.39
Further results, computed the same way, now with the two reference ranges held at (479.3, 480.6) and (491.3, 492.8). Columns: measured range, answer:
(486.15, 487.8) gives 0.43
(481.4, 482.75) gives 0.04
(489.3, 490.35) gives 0.02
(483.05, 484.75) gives 0.13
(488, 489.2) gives 0.07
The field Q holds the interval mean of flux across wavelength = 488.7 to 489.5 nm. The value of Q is 14.9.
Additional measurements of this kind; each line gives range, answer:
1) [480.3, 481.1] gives 15.7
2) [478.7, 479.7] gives 16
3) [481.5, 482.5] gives 15.3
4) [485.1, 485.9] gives 11.7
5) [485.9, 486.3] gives 9.24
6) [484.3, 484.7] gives 14.2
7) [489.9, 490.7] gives 15.1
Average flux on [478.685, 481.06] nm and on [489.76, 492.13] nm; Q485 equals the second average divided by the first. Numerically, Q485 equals 0.96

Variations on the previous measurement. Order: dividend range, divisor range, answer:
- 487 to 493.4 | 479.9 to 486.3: 1.04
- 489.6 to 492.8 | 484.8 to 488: 1.30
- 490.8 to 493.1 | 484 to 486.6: 1.27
